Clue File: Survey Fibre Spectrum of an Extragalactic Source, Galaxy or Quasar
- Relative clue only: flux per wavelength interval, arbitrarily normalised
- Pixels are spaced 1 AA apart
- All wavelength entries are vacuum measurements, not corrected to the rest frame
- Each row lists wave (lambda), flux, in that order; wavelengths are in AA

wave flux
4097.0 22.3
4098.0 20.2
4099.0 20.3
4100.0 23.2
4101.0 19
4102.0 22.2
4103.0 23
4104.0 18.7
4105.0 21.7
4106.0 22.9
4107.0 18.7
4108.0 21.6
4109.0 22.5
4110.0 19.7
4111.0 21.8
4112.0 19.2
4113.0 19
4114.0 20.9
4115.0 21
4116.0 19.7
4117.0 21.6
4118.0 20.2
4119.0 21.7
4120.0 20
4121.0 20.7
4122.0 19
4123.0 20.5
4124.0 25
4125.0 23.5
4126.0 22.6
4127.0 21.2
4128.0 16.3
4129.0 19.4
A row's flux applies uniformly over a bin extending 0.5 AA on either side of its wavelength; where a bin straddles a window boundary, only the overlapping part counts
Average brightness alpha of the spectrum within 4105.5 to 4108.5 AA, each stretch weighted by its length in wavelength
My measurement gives 21.1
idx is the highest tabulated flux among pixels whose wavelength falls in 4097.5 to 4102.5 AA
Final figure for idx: 23.2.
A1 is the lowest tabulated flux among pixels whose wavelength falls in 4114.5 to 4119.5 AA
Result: 19.7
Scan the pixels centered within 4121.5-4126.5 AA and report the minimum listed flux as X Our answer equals 19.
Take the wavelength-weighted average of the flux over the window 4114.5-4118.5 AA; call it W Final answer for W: 20.6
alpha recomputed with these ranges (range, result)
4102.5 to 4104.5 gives 20.9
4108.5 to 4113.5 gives 20.4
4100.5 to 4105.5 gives 20.9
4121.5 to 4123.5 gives 19.8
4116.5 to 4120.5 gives 20.9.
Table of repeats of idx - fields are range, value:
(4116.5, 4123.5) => 21.7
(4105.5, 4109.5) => 22.9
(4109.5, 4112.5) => 21.8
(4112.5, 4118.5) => 21.6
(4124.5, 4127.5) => 23.5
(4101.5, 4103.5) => 23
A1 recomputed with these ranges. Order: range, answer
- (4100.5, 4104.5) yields 18.7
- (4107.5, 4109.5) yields 21.6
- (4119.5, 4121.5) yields 20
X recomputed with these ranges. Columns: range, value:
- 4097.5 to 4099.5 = 20.2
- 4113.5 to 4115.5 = 20.9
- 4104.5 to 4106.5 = 21.7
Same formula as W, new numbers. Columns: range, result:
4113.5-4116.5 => 20.5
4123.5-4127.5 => 23.1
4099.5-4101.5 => 21.1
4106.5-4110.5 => 20.6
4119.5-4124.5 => 21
